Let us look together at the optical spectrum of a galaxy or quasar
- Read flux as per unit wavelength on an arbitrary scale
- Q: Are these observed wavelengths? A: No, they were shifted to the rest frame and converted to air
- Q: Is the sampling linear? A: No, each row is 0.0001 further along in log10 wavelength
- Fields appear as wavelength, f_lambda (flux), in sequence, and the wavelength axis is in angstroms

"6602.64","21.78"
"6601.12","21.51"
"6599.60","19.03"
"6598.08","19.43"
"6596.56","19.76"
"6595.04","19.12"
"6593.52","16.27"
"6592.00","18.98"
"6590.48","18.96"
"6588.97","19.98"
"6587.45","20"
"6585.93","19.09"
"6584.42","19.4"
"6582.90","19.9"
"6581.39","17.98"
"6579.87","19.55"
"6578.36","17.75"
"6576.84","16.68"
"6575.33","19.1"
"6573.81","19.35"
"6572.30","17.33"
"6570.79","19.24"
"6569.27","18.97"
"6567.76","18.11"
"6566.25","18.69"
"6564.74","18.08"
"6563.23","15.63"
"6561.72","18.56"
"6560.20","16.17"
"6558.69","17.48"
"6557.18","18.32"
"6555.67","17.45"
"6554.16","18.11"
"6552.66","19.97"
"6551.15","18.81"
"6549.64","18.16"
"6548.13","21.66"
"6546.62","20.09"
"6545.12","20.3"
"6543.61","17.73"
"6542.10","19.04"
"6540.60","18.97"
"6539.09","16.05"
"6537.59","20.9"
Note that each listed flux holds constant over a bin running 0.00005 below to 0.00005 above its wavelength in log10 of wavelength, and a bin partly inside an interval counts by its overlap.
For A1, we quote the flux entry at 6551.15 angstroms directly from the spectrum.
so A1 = 18.81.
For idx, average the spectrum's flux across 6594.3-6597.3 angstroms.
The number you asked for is 19.4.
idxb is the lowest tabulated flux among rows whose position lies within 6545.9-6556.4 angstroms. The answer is 17.45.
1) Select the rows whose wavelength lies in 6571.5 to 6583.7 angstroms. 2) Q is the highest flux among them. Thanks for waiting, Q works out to 19.9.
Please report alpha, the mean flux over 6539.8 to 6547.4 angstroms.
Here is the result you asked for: 19.2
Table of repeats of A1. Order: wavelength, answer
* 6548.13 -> 21.66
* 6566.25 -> 18.69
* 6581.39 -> 17.98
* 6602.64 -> 21.78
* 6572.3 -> 17.33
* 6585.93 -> 19.09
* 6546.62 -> 20.09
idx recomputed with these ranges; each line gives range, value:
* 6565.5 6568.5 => 18.4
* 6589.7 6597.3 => 18.6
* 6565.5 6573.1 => 18.5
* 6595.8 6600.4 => 19.4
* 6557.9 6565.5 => 17.2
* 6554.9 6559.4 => 17.8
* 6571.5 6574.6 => 18.4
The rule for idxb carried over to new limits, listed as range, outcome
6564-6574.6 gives 17.33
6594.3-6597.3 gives 19.12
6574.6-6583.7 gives 16.68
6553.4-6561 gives 16.17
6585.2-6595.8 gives 16.27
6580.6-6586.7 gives 17.98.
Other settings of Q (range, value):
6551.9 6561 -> 19.97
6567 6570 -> 18.97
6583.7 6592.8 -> 20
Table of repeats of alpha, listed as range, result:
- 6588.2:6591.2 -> 19.5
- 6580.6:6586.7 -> 19.1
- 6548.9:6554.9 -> 18.8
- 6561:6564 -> 17.1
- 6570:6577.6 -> 18.3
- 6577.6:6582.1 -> 18.4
